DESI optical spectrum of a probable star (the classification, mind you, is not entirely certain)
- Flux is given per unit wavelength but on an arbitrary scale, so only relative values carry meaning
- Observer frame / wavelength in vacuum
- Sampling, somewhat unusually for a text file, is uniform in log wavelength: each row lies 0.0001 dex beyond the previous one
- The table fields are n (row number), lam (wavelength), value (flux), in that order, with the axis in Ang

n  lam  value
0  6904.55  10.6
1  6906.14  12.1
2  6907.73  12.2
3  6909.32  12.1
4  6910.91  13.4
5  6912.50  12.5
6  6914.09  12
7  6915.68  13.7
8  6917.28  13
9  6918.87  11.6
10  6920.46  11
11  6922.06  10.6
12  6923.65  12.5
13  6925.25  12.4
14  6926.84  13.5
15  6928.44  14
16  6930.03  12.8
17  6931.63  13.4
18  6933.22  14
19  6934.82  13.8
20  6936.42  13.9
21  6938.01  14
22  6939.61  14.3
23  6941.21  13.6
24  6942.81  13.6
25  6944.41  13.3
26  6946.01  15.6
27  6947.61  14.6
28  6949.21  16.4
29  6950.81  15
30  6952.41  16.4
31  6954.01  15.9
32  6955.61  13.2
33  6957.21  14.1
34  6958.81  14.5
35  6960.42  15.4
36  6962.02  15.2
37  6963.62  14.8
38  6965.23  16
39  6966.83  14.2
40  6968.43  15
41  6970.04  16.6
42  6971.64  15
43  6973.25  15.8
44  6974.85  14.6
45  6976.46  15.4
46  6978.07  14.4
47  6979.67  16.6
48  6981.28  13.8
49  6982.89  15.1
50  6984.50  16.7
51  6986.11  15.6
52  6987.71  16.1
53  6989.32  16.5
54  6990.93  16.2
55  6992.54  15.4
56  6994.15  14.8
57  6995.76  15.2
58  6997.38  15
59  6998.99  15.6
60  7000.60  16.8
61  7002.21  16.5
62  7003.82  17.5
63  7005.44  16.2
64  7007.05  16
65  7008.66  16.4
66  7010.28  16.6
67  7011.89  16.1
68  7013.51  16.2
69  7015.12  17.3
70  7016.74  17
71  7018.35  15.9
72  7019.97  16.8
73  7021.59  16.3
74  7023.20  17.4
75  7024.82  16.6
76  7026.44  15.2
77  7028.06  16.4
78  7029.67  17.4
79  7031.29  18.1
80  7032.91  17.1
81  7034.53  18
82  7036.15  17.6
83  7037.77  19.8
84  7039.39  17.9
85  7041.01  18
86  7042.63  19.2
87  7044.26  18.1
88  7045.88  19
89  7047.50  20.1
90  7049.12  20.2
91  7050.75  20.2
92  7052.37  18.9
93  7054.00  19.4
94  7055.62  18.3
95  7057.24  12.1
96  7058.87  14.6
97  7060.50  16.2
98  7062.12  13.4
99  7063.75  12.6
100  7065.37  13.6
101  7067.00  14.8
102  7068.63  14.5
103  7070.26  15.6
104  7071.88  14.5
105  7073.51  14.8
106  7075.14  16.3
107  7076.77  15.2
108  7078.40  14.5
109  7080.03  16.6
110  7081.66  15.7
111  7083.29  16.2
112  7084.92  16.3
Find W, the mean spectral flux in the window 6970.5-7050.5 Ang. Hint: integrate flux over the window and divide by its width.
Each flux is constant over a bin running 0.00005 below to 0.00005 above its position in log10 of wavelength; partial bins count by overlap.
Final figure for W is 16.7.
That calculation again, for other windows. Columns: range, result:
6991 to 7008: 15.9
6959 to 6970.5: 15.2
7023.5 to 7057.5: 18.1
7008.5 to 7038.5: 17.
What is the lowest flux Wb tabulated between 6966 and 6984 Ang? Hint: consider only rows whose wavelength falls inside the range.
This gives 13.8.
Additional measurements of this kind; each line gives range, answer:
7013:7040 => 15.2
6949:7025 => 13.2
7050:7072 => 12.1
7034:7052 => 17.6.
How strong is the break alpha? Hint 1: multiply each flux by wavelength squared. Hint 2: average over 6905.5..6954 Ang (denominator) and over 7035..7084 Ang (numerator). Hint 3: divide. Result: 1.28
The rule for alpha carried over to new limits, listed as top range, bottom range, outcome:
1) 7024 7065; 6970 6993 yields 1.13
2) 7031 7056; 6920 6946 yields 1.46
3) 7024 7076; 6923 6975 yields 1.20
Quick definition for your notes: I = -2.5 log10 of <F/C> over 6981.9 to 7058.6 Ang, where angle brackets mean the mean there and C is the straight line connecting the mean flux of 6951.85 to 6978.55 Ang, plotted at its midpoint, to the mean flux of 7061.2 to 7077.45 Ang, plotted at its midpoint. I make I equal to -0.149 mag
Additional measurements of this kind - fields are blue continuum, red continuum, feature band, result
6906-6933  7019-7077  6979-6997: -0.056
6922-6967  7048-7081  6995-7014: -0.078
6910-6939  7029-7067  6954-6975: -0.050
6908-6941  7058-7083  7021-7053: -0.245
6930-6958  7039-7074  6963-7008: -0.030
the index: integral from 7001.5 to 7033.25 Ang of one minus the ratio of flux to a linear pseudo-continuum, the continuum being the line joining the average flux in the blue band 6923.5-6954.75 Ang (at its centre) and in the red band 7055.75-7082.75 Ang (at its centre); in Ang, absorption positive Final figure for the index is -4.6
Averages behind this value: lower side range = 14.2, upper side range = 14.8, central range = 16.6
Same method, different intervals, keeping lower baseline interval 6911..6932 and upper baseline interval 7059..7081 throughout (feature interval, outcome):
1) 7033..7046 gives -3.62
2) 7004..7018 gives -2.60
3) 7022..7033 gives -2.08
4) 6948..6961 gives -2.03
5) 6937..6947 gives -0.94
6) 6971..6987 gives -2.24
